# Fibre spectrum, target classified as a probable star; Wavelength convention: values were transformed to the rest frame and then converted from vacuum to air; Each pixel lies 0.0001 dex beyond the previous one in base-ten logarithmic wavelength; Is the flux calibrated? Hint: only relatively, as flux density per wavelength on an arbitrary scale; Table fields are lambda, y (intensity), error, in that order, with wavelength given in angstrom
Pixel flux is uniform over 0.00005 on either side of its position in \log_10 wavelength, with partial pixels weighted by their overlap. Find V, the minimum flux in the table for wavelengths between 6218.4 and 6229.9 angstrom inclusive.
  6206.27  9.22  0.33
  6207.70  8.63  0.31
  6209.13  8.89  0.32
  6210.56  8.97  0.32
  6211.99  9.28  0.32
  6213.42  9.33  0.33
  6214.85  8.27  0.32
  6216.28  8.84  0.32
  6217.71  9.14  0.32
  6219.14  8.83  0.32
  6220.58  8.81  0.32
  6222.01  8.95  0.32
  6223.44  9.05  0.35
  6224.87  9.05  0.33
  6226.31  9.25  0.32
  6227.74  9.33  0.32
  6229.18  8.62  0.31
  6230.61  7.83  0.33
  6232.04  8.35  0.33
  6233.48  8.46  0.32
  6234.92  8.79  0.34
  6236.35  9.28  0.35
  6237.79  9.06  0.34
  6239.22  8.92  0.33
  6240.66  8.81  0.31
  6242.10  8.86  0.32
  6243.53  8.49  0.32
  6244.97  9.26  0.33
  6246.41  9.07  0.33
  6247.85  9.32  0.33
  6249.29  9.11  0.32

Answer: 8.62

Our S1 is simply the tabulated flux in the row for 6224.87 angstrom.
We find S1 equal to 9.05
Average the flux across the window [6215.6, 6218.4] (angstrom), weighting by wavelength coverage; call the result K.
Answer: 9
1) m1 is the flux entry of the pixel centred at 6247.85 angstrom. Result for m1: 9.32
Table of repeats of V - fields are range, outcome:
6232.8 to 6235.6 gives 8.46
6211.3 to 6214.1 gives 9.28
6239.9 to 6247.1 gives 8.49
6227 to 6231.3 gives 7.83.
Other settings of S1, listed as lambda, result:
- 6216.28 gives 8.84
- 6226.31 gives 9.25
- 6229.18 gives 8.62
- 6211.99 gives 9.28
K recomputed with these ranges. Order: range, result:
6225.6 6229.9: 9.07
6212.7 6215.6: 8.81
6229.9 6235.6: 8.35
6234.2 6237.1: 9.03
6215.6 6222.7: 8.91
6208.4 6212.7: 9.04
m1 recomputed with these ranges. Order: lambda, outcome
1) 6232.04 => 8.35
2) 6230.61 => 7.83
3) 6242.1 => 8.86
